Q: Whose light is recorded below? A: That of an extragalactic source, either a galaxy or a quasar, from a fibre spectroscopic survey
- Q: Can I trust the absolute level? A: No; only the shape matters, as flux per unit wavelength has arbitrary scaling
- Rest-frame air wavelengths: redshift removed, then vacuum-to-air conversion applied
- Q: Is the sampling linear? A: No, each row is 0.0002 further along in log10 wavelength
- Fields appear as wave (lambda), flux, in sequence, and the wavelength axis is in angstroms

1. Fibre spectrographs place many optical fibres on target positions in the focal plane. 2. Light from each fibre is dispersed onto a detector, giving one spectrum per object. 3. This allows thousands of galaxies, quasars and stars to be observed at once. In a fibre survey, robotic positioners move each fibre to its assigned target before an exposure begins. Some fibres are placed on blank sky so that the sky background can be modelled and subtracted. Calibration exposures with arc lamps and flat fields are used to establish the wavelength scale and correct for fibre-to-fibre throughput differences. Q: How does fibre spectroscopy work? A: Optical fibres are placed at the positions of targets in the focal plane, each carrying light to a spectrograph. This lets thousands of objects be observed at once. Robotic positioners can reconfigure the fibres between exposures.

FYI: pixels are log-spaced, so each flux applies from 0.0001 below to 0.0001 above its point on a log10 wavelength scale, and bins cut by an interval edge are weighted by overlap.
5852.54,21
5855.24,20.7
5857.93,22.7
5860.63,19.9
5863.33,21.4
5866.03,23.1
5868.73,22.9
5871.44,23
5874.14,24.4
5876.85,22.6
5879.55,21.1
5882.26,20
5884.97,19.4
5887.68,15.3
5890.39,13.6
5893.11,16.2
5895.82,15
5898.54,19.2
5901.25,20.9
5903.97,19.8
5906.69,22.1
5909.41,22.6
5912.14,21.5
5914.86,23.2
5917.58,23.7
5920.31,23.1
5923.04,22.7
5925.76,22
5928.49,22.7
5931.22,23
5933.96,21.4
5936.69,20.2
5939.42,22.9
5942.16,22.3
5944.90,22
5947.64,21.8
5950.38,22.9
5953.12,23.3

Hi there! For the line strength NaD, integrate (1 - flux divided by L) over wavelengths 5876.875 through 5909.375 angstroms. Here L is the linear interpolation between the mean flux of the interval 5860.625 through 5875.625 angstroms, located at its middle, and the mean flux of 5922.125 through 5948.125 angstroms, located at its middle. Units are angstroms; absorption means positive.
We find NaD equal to 5.4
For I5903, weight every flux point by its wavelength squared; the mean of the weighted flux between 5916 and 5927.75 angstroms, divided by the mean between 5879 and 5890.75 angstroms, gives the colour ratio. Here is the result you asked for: 1.29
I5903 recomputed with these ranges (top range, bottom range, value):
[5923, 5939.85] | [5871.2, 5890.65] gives 1.12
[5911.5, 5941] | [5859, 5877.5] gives 1.02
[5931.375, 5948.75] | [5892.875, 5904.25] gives 1.21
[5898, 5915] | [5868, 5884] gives 0.97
